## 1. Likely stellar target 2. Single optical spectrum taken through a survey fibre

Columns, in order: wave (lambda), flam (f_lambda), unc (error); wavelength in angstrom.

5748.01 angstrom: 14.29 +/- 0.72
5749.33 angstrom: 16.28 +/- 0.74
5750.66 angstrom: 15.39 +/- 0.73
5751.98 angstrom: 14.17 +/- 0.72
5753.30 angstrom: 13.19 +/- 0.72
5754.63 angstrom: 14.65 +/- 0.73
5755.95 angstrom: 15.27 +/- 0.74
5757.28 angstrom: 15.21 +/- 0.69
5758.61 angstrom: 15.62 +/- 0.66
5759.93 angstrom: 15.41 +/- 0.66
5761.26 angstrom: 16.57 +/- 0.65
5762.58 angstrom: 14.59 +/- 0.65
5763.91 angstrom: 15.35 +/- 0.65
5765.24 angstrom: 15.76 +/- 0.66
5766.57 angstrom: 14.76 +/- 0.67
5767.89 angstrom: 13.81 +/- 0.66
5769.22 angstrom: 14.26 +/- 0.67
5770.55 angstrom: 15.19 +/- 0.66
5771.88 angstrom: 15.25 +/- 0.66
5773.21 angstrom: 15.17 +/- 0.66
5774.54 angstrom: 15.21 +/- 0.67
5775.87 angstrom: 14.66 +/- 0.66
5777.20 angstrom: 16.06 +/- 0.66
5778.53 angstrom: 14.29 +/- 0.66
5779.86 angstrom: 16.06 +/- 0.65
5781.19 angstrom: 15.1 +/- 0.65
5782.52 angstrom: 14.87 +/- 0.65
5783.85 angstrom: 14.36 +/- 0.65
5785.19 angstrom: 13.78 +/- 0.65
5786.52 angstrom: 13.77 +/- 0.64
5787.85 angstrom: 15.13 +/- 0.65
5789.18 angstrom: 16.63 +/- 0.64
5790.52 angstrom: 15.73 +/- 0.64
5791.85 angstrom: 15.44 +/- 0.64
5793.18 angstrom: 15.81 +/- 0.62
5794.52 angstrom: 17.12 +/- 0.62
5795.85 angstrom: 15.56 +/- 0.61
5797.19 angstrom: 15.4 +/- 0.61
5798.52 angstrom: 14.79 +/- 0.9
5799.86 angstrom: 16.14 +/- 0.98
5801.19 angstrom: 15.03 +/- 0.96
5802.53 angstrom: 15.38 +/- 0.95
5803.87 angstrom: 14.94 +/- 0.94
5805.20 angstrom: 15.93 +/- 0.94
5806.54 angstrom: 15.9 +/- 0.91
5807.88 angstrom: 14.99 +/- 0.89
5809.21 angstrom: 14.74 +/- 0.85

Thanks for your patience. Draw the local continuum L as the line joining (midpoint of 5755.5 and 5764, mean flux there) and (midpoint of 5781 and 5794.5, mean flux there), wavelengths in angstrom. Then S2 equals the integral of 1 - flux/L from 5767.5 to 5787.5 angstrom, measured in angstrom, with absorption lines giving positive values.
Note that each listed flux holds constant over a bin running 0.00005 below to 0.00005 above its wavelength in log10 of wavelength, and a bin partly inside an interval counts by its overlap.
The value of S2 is 0.59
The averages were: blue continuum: 15.4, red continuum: 15.2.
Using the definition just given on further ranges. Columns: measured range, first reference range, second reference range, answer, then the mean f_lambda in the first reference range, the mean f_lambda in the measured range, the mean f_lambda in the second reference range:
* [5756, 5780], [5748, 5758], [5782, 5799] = -0.2 angstrom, 14.8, 15.2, 15.3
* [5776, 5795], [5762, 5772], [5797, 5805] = -0.2 angstrom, 14.8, 15.3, 15.3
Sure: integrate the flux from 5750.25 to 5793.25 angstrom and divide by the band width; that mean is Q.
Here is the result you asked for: 15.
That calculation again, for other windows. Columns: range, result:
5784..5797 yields 15.4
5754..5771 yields 15.1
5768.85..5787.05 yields 14.9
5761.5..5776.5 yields 15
